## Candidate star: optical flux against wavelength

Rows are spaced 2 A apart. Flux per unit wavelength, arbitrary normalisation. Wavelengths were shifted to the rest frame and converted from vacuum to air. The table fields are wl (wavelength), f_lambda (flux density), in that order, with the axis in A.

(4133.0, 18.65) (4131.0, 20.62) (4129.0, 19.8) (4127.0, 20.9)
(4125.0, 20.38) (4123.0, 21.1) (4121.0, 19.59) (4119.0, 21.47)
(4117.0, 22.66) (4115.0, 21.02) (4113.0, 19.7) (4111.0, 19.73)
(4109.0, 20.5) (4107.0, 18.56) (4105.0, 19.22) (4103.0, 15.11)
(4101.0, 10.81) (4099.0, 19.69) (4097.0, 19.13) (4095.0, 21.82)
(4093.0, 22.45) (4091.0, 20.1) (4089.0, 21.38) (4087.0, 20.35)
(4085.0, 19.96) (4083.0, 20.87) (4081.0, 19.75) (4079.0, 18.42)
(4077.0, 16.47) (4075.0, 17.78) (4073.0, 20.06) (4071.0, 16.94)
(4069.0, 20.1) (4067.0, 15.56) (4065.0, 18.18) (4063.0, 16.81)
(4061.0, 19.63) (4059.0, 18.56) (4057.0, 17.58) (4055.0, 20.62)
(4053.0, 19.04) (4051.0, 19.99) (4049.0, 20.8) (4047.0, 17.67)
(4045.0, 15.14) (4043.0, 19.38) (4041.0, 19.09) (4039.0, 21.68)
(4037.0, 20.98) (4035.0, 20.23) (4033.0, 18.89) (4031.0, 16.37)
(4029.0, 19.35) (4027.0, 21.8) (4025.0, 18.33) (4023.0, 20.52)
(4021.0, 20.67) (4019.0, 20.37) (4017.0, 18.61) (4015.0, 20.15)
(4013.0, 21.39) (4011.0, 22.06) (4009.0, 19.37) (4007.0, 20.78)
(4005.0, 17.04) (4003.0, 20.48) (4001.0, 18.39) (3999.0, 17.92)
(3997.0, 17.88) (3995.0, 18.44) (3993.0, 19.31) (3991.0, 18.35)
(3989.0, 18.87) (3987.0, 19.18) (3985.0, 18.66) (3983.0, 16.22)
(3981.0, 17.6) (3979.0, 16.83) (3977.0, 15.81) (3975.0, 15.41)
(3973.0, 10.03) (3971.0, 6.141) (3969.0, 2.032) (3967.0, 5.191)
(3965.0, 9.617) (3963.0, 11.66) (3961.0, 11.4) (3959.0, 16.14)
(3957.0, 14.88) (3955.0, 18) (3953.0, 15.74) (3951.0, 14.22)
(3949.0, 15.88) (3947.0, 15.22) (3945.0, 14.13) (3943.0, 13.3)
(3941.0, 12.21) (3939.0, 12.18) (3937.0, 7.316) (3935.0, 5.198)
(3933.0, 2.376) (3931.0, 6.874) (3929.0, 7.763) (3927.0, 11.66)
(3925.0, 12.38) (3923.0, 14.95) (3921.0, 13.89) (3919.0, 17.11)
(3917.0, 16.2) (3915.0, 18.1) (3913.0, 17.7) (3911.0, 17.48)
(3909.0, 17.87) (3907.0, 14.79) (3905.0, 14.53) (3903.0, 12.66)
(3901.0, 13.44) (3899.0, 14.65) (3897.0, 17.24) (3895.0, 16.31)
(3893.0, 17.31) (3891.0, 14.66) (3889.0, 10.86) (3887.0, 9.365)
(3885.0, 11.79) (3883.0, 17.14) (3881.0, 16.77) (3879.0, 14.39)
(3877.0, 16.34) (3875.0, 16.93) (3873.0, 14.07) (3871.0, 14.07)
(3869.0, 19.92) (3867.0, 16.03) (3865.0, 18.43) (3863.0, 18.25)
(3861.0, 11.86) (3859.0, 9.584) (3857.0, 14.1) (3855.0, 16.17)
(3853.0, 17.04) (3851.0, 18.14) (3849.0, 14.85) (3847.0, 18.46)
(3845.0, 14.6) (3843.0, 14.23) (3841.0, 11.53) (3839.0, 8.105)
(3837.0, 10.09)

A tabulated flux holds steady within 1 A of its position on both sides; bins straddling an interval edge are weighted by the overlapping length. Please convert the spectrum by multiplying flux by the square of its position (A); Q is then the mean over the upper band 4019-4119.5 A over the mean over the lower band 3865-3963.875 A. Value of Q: 1.5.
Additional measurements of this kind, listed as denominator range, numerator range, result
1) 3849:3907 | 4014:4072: 1.38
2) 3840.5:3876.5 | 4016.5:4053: 1.37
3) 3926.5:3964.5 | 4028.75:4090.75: 1.69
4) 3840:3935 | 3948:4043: 1.25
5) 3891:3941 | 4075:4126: 1.61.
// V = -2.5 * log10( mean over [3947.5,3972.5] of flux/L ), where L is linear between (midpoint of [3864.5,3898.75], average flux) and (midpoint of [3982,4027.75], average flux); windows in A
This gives 0.448 mag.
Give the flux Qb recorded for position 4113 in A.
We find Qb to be 19.7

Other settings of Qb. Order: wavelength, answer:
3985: 18.66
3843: 14.23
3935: 5.198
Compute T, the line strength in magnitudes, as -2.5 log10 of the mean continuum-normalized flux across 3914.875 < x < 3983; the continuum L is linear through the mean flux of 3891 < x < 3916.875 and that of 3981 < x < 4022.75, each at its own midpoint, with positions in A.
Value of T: 0.382 mag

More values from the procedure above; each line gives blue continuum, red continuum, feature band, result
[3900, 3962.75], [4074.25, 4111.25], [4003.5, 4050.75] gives -0.17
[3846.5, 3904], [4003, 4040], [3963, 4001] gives 0.27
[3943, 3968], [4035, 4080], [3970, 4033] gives -0.14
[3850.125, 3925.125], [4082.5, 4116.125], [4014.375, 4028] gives -0.12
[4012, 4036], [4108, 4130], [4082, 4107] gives 0.06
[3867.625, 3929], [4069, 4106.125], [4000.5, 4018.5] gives -0.15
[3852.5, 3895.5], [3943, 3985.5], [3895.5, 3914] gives -0.09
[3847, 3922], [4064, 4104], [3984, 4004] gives -0.09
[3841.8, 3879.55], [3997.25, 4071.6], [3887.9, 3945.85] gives 0.25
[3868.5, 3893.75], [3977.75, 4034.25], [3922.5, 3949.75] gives 0.48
